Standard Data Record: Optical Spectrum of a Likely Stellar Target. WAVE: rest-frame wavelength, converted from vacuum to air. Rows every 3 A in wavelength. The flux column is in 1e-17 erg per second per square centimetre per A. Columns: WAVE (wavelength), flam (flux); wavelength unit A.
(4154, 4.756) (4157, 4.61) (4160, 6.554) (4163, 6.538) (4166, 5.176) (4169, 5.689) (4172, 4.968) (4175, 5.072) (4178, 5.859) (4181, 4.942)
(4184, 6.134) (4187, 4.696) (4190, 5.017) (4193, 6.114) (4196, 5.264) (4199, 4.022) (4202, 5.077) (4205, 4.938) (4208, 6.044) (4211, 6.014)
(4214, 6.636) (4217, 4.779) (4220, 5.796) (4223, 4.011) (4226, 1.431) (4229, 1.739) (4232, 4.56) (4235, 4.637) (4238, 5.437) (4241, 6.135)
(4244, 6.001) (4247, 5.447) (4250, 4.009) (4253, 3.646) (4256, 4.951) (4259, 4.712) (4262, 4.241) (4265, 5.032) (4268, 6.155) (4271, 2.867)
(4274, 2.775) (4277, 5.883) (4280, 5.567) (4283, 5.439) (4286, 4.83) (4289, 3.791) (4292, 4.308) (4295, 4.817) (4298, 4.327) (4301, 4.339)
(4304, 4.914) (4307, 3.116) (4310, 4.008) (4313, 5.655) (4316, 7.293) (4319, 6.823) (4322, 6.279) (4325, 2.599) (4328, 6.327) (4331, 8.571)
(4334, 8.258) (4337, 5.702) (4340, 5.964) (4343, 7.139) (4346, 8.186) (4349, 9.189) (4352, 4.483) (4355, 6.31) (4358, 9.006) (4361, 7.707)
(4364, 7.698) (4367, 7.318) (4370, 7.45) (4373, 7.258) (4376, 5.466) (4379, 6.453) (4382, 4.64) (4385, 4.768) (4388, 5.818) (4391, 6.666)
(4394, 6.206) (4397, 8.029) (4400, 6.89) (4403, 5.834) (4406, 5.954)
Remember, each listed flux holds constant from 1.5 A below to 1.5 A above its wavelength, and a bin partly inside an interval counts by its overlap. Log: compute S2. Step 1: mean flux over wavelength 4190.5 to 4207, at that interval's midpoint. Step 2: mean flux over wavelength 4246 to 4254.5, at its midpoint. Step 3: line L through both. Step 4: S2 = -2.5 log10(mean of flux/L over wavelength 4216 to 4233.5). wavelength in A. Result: 0.27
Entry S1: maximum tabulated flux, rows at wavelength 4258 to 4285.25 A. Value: 6.155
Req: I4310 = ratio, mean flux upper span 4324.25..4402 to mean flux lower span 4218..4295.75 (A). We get 1.48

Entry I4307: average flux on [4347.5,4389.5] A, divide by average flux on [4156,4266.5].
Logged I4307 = 1.33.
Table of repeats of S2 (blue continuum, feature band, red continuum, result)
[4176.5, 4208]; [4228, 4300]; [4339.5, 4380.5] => 0.28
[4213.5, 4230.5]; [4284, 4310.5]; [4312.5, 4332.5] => 0.29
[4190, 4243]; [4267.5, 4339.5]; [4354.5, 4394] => 0.14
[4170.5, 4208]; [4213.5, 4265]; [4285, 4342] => 0.16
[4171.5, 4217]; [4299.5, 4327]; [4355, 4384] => 0.27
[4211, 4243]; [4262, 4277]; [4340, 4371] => 0.25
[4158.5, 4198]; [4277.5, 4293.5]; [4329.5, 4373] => 0.34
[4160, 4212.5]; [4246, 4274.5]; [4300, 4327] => 0.18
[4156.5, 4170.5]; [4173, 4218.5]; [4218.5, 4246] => -0.05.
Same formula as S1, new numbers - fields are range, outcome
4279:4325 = 7.293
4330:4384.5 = 9.189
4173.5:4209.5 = 6.134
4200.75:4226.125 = 6.636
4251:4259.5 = 4.951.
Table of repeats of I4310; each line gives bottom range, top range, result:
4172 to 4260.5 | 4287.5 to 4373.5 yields 1.25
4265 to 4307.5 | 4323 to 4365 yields 1.52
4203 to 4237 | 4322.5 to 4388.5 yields 1.44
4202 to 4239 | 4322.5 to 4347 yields 1.40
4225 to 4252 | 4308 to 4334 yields 1.36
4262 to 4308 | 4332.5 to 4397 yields 1.49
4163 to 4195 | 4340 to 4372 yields 1.36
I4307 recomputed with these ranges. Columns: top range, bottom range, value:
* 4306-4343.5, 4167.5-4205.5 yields 1.15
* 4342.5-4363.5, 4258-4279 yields 1.64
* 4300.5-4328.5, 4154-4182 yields 0.94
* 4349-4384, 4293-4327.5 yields 1.37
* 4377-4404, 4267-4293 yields 1.33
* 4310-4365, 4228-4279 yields 1.46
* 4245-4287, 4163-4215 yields 0.87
